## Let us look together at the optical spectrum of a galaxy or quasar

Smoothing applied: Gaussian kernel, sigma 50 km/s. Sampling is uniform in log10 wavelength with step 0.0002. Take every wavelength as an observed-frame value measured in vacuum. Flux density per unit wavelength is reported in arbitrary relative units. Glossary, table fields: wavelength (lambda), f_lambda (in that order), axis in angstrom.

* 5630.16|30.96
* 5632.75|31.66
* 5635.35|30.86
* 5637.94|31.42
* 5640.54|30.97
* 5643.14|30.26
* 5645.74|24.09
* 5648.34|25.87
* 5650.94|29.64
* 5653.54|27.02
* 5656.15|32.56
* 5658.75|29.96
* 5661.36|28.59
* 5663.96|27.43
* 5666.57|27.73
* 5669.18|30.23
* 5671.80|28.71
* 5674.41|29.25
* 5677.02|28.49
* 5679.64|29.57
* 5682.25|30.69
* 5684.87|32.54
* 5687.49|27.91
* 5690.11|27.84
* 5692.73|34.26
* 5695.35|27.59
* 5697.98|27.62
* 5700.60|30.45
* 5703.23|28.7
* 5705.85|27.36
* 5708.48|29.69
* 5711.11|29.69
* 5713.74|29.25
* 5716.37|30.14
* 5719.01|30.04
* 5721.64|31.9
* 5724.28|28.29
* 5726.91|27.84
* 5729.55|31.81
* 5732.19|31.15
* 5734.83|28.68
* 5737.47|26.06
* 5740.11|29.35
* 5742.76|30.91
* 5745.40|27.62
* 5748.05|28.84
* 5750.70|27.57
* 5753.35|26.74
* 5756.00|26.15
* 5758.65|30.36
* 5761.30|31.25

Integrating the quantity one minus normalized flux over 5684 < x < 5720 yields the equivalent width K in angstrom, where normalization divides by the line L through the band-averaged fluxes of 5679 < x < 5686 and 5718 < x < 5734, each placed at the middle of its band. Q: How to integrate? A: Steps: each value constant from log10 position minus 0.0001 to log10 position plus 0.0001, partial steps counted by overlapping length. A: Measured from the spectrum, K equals 1.4 angstrom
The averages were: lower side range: 31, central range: 29.5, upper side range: 30.1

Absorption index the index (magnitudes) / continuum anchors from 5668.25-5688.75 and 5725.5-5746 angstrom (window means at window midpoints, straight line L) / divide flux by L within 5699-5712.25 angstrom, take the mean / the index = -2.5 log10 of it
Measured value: 0.01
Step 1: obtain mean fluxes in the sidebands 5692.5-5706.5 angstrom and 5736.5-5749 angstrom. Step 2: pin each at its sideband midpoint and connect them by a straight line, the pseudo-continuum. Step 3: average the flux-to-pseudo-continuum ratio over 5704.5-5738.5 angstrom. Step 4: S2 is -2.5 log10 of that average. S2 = -0.02 mag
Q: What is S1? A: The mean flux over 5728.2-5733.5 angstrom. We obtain 31.4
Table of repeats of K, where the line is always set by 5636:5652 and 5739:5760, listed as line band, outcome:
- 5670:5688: -0.6 angstrom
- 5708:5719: -0.5 angstrom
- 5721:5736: -0.7 angstrom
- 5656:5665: -0.2 angstrom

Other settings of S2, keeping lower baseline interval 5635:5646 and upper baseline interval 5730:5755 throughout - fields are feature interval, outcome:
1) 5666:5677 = 0.02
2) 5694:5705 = 0.02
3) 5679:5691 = -0.02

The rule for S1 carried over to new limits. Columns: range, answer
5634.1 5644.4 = 30.9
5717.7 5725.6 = 30.1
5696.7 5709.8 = 28.8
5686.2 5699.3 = 29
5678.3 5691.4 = 29.7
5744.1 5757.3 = 27.4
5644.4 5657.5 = 27.9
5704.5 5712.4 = 28.9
